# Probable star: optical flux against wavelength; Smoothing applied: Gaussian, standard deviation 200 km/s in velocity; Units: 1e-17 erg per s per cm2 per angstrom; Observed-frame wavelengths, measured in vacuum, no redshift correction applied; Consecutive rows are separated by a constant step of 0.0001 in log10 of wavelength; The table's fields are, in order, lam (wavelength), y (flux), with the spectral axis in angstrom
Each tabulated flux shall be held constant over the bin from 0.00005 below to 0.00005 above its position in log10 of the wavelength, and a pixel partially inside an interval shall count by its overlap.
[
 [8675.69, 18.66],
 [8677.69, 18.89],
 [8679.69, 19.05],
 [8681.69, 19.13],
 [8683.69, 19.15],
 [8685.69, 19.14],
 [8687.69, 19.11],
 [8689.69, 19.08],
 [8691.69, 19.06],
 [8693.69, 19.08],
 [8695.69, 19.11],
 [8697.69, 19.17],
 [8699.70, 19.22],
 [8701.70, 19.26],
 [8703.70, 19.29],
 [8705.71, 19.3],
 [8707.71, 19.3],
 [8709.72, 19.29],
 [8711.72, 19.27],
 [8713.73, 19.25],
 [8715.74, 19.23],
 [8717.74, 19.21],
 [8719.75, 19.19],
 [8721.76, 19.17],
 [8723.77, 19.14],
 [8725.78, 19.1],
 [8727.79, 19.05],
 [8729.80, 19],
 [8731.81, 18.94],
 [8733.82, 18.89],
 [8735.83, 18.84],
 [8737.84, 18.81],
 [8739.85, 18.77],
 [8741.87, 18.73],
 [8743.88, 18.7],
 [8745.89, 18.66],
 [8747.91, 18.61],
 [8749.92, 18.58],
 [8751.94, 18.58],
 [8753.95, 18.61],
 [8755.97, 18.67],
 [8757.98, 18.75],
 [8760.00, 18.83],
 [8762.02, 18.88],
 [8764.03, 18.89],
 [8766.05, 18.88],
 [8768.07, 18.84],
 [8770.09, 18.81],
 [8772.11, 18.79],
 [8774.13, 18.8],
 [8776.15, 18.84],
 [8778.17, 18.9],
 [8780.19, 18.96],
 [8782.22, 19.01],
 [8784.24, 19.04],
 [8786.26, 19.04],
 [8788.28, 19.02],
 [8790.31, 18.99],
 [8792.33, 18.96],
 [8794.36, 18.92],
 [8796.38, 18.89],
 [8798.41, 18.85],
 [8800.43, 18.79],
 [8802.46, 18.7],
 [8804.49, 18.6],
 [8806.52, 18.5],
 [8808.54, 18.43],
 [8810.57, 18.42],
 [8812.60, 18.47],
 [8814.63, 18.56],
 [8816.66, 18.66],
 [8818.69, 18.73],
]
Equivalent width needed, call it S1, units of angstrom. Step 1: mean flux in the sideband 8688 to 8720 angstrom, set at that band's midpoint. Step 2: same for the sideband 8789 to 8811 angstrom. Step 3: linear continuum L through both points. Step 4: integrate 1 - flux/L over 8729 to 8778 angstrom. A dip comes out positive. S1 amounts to 0.5 angstrom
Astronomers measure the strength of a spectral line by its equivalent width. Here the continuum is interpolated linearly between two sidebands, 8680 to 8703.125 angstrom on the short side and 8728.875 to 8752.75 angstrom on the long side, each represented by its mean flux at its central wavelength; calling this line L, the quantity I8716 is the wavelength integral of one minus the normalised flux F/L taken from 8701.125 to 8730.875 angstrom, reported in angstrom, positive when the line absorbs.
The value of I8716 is -0.4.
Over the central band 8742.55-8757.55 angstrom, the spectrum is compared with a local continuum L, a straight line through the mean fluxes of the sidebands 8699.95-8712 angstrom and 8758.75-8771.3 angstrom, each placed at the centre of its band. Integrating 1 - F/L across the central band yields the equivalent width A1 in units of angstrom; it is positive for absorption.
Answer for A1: 0.3 angstrom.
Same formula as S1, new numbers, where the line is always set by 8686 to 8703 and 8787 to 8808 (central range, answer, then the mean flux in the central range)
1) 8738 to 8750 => 0.2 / 18.7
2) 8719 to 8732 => 0.0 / 19.1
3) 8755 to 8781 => 0.1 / 18.8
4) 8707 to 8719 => -0.1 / 19.3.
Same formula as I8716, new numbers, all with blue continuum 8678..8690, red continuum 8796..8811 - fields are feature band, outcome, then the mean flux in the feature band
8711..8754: 0.0 angstrom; 18.9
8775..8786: -0.1 angstrom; 19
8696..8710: -0.2 angstrom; 19.2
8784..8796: -0.2 angstrom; 19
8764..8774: 0.0 angstrom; 18.8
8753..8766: 0.0 angstrom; 18.8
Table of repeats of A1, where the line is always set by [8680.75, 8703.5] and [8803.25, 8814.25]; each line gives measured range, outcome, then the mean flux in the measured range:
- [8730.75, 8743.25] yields 0.0 angstrom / 18.8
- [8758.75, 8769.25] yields -0.1 angstrom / 18.9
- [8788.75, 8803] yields -0.2 angstrom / 18.9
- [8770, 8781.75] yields -0.1 angstrom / 18.9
